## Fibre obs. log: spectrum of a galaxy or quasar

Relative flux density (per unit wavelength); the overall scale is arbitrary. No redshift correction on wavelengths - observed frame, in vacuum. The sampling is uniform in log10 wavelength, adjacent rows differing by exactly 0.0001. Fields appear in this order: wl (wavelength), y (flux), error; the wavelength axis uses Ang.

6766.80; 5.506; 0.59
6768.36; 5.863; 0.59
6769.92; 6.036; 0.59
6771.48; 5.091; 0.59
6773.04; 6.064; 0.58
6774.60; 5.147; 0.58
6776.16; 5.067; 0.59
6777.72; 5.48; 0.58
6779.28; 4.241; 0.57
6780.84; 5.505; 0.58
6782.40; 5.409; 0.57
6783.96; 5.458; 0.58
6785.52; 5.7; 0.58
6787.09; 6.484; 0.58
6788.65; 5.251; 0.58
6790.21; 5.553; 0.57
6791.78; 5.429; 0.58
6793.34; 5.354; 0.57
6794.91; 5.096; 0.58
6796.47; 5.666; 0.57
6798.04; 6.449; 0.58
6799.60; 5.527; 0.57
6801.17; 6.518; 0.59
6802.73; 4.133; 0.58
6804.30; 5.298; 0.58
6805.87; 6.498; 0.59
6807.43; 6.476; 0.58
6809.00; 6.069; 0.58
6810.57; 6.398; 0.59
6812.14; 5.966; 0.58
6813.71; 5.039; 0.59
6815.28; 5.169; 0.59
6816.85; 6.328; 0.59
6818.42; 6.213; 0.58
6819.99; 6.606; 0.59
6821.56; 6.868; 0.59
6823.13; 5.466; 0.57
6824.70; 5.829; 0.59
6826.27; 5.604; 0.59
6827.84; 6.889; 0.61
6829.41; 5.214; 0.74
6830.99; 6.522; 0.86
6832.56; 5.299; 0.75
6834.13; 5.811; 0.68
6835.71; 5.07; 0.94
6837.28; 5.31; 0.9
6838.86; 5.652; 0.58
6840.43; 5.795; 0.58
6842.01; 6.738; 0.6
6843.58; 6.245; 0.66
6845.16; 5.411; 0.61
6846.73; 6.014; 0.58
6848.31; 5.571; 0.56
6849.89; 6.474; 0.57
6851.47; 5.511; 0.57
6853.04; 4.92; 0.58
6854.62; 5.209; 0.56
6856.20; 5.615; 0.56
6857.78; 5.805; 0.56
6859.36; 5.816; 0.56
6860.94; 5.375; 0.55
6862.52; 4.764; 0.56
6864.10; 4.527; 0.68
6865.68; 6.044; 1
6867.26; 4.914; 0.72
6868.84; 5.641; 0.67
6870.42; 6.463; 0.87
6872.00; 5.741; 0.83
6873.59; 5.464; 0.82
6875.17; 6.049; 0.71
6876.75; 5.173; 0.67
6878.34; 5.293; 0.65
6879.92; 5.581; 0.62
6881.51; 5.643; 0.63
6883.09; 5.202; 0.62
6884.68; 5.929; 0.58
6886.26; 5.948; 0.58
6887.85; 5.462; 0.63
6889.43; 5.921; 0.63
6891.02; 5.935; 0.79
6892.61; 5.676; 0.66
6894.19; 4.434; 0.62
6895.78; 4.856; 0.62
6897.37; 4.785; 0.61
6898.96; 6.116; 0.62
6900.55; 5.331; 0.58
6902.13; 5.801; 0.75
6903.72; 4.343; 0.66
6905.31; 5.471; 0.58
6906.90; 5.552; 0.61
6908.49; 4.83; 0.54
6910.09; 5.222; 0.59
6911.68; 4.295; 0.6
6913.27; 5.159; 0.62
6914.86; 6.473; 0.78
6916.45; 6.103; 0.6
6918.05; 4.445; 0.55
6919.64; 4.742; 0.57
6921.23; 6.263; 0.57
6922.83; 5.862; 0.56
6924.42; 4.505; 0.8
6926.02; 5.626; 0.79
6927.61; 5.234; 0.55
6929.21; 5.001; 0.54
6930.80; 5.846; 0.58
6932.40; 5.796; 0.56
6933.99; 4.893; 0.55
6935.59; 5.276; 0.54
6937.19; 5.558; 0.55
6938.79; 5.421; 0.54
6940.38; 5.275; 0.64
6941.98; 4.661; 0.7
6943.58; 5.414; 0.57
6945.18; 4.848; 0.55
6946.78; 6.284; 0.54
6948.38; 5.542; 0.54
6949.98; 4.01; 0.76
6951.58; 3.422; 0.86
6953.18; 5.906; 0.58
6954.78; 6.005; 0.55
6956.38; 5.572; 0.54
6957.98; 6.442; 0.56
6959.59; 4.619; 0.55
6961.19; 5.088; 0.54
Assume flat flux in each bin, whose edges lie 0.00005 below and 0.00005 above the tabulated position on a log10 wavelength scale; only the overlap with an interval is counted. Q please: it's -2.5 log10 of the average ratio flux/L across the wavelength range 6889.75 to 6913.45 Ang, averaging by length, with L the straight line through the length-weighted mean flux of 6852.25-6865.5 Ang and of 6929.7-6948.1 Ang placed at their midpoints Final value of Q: 0.03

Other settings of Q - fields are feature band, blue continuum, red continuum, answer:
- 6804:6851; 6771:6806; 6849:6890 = -0.08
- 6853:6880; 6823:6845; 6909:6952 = 0.03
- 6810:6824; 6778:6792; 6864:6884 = -0.10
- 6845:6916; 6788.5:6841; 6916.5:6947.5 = 0.01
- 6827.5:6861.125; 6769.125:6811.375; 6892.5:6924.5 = -0.05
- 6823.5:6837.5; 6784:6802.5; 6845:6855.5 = -0.02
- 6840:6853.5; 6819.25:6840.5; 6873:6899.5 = -0.02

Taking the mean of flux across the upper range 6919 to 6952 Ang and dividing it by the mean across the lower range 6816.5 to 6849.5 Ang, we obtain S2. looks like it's 0.9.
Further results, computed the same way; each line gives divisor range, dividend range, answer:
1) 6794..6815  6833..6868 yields 0.97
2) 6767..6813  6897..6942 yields 0.95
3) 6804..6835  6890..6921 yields 0.88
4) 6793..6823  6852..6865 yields 0.90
